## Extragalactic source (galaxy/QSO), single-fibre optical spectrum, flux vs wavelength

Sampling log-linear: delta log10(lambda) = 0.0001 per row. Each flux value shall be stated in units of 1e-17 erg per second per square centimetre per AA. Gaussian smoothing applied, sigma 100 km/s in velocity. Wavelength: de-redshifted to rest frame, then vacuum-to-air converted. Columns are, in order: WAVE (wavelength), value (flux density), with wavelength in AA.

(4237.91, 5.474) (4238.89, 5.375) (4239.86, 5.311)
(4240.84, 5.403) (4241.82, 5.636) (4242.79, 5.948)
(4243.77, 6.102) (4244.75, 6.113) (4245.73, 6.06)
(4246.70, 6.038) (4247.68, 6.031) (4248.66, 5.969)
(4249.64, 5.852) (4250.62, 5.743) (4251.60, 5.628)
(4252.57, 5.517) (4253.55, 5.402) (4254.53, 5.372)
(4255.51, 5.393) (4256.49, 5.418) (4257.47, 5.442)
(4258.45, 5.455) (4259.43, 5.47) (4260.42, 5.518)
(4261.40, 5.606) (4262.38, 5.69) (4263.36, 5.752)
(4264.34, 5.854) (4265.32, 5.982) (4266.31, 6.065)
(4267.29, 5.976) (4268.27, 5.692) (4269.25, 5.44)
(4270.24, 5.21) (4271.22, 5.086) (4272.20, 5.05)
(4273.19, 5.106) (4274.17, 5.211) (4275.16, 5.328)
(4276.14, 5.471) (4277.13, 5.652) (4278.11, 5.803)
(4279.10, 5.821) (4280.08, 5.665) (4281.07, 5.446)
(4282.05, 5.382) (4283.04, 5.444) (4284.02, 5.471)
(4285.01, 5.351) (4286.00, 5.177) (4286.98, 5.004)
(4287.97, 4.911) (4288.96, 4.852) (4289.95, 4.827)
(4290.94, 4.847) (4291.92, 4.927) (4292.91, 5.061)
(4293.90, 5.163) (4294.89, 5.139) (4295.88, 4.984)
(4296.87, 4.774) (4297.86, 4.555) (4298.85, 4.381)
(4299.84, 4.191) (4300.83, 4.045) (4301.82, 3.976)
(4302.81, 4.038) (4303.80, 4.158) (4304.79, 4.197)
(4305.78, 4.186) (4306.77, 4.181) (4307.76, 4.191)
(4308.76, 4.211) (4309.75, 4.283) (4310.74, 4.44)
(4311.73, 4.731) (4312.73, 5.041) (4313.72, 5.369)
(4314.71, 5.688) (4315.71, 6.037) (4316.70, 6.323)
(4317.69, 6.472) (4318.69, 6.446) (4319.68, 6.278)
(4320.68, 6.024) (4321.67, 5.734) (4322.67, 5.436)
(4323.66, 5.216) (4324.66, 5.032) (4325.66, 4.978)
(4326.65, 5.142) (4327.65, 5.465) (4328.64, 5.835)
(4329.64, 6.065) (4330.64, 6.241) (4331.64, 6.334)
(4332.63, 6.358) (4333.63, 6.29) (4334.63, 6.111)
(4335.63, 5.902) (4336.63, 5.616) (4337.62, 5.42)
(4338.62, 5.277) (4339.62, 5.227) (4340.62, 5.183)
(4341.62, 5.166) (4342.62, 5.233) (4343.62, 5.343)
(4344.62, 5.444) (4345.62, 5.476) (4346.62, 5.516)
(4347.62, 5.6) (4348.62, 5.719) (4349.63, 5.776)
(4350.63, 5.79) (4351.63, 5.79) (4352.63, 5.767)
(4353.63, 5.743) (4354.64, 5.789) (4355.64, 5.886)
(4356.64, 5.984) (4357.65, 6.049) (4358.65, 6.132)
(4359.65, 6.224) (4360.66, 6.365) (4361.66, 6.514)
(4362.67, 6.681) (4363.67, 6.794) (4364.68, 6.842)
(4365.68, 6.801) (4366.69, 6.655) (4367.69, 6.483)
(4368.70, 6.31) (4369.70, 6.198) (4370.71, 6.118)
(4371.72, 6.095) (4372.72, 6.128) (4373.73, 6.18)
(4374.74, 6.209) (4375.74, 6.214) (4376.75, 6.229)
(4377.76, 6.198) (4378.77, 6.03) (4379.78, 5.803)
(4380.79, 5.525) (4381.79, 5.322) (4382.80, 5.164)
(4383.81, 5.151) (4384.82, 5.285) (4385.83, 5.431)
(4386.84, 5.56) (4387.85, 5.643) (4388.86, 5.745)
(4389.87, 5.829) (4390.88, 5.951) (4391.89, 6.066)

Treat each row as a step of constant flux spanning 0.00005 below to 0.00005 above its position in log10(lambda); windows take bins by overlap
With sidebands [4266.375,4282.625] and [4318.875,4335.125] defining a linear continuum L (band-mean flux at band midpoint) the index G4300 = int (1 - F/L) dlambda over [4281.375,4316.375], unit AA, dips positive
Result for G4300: 5.19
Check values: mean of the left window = 5.48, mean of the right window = 5.8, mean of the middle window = 4.79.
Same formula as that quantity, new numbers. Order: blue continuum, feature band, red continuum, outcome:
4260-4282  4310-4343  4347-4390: 1.0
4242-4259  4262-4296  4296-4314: -2.3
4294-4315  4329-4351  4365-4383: -1.5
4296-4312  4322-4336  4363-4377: -1.8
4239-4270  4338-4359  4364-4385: 1.3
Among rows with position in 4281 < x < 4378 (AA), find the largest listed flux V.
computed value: 6.842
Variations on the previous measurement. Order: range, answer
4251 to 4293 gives 6.065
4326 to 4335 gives 6.358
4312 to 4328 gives 6.472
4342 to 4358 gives 6.049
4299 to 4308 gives 4.197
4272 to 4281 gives 5.821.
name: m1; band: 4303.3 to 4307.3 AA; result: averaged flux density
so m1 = 4.19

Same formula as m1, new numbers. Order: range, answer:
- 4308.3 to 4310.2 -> 4.25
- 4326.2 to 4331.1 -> 5.75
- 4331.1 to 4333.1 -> 6.36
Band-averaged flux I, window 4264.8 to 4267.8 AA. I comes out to 6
